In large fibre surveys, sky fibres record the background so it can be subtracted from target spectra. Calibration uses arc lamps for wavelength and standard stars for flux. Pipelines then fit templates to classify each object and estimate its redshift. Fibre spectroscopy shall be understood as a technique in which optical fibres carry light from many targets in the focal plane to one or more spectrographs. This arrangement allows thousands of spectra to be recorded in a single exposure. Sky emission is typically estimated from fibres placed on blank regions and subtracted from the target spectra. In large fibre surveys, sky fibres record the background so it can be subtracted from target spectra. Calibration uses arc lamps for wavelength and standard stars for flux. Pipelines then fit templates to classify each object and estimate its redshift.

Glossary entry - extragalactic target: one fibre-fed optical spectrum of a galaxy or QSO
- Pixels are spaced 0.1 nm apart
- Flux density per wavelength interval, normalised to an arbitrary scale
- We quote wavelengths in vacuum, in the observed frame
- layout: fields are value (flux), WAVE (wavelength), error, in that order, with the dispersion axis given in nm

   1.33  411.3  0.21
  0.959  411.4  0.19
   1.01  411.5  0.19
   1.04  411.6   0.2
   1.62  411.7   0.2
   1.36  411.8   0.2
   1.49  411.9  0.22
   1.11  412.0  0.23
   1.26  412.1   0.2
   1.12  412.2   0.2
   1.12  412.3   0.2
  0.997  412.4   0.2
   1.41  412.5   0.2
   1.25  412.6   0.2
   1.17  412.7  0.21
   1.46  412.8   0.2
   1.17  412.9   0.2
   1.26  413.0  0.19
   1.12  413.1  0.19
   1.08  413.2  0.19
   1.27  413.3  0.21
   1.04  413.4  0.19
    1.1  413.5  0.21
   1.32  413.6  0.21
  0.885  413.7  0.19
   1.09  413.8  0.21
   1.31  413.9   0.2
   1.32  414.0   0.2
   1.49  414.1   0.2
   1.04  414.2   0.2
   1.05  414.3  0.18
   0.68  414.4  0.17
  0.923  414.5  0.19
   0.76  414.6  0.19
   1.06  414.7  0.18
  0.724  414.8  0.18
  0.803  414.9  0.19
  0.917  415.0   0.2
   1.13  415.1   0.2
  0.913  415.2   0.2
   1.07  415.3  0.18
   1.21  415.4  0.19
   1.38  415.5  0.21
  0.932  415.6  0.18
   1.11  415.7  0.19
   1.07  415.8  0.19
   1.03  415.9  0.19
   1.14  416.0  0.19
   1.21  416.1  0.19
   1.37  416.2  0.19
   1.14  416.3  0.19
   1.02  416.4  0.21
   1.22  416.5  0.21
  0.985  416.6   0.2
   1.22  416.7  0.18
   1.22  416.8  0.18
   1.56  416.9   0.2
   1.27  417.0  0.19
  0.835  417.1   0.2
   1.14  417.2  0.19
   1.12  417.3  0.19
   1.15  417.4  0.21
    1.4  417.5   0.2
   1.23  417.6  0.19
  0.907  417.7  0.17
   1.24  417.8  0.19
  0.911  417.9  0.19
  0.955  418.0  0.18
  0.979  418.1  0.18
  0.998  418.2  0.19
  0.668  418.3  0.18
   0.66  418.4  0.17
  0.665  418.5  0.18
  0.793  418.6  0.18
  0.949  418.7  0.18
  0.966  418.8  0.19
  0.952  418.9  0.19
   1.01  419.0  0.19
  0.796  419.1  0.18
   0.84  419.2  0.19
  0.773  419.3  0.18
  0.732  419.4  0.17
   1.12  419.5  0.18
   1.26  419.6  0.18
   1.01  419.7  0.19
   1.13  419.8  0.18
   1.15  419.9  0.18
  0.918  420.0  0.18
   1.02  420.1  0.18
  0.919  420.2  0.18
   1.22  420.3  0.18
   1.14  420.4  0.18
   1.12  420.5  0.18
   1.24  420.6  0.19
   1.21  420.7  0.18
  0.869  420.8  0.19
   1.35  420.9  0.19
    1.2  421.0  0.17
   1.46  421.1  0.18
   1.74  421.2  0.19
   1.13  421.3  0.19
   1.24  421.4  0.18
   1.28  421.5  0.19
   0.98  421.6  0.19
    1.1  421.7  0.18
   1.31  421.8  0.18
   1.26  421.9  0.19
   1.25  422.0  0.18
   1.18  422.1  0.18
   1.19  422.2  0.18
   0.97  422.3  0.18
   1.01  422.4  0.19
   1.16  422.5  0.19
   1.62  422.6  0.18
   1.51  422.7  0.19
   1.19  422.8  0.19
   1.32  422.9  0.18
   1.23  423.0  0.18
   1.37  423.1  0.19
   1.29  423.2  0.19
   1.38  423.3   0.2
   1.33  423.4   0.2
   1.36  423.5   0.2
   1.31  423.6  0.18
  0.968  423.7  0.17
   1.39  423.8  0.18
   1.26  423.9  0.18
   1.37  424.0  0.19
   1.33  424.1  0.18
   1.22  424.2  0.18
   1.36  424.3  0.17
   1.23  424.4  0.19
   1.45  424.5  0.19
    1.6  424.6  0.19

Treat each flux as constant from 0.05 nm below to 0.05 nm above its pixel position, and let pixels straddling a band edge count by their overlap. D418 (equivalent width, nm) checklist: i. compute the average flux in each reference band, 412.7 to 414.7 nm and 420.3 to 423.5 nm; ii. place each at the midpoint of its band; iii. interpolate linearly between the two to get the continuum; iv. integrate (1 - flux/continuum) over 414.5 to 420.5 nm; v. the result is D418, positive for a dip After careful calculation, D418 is 0.74 nm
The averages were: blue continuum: 1.12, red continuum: 1.25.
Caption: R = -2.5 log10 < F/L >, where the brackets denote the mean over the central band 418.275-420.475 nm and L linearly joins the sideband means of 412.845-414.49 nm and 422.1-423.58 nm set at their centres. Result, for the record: 0.28 mag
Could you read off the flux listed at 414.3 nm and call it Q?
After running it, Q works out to 1.05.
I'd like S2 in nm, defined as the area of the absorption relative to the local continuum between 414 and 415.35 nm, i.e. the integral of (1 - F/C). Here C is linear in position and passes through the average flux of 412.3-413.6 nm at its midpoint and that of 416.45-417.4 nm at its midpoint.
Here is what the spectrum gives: 0.24 nm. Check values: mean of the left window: 1.2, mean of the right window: 1.17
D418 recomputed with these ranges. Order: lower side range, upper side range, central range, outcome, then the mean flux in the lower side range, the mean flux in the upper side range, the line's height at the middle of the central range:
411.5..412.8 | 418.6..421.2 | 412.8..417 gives 0.24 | 1.24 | 1.06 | 1.18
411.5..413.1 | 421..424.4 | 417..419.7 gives 0.62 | 1.24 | 1.27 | 1.26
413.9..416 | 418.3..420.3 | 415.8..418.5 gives -0.29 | 1.04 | 0.93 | 0.984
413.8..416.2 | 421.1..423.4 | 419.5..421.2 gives 0.08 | 1.06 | 1.27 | 1.21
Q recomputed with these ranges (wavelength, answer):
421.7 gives 1.1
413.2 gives 1.08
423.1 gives 1.37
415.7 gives 1.11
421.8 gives 1.31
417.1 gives 0.835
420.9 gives 1.35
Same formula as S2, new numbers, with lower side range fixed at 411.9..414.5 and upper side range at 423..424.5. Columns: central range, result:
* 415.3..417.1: 0.05 nm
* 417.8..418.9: 0.32 nm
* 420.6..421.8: 0.03 nm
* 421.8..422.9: 0.04 nm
